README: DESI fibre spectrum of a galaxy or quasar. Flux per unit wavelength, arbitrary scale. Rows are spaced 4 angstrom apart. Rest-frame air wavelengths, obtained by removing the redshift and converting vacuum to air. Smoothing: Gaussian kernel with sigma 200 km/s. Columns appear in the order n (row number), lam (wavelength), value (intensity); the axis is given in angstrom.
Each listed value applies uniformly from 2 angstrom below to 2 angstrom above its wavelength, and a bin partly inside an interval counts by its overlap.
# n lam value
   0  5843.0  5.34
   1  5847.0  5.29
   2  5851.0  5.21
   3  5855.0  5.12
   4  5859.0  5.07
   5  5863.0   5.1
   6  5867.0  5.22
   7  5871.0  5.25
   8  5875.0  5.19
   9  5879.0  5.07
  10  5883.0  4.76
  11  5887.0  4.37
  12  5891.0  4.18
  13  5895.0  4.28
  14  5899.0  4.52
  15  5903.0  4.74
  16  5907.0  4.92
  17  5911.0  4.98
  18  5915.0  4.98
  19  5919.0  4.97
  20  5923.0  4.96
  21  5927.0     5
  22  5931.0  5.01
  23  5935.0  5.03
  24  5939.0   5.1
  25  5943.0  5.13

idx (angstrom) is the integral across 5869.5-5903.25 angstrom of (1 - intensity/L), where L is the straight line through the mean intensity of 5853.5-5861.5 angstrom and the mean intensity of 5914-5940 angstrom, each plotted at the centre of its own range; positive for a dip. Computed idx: 2.41 angstrom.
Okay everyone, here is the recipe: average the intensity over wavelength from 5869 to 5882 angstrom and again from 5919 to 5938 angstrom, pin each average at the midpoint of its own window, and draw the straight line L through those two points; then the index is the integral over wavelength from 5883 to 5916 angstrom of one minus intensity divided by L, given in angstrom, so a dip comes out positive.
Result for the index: 3.0 angstrom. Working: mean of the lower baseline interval 5.14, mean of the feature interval 4.62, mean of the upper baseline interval 5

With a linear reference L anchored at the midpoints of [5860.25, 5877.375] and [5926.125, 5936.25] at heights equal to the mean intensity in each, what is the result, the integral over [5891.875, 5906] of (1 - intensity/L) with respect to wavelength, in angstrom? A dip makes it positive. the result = 1.6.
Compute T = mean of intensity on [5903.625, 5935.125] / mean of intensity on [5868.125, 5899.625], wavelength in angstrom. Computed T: 1.05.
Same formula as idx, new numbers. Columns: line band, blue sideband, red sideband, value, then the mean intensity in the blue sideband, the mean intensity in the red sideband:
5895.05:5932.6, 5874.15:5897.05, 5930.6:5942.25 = -0.01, 4.61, 5.06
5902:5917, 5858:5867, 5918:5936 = 0.33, 5.12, 4.99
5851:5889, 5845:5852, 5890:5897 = -2.08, 5.26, 4.24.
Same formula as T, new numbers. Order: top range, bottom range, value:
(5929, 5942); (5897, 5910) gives 1.06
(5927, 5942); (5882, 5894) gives 1.15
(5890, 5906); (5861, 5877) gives 0.86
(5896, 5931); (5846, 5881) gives 0.94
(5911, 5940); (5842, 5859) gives 0.96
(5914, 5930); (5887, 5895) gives 1.17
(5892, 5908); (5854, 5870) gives 0.89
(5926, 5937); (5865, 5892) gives 1.03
